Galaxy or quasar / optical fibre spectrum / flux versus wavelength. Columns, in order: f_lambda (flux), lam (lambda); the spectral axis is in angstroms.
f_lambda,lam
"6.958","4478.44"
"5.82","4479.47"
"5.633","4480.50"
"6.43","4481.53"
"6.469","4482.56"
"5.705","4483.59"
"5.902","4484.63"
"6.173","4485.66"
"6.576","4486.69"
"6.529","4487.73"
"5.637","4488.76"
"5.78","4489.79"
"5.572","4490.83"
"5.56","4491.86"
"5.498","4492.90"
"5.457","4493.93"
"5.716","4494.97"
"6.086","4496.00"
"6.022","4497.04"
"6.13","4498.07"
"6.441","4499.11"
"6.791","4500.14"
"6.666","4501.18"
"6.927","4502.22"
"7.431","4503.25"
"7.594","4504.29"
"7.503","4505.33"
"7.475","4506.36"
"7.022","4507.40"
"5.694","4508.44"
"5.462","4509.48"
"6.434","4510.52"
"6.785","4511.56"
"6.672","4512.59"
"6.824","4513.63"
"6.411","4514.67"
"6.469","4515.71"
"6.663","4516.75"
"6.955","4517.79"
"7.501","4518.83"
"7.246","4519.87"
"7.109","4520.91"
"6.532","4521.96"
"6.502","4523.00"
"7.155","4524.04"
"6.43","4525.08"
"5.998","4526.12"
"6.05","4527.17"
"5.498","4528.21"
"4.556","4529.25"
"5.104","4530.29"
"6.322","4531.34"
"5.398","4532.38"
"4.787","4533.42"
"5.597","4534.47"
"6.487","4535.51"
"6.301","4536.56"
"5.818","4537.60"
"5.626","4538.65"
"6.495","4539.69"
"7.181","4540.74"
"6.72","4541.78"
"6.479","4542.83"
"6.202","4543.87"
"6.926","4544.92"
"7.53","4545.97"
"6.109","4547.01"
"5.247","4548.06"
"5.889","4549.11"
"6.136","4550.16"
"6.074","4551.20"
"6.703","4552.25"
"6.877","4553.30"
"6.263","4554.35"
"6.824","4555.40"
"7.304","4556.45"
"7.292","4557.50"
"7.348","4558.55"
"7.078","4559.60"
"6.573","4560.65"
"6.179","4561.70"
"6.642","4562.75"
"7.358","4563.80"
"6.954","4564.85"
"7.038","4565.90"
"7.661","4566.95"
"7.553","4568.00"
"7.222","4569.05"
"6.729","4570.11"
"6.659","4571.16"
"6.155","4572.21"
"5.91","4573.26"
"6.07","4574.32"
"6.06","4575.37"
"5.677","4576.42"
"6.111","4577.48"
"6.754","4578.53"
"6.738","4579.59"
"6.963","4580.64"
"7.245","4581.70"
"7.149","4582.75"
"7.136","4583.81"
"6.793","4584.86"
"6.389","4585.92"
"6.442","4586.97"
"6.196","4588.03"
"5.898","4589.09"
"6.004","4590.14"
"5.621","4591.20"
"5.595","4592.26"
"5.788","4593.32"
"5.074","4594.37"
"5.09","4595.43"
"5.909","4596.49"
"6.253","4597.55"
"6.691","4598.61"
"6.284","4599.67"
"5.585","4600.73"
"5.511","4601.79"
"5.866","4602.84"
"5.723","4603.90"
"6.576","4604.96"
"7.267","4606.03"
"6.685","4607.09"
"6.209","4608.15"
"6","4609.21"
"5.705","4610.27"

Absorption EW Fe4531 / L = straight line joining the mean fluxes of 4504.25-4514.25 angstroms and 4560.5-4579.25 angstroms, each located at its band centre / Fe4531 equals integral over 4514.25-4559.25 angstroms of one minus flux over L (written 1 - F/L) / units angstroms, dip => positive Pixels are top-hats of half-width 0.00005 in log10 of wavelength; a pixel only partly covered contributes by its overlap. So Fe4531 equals 1.98 angstroms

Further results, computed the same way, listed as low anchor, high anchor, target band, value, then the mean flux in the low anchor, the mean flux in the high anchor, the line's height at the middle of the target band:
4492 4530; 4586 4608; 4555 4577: -2.1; 6.47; 6.01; 6.18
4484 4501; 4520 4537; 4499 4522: -3.1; 6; 6.01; 6.01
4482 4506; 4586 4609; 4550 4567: -2.0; 6.28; 6.02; 6.12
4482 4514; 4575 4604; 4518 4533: 0.1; 6.34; 6.17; 6.29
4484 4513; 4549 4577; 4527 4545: 1.6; 6.34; 6.69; 6.54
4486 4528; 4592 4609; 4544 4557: -0.5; 6.47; 6.01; 6.26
